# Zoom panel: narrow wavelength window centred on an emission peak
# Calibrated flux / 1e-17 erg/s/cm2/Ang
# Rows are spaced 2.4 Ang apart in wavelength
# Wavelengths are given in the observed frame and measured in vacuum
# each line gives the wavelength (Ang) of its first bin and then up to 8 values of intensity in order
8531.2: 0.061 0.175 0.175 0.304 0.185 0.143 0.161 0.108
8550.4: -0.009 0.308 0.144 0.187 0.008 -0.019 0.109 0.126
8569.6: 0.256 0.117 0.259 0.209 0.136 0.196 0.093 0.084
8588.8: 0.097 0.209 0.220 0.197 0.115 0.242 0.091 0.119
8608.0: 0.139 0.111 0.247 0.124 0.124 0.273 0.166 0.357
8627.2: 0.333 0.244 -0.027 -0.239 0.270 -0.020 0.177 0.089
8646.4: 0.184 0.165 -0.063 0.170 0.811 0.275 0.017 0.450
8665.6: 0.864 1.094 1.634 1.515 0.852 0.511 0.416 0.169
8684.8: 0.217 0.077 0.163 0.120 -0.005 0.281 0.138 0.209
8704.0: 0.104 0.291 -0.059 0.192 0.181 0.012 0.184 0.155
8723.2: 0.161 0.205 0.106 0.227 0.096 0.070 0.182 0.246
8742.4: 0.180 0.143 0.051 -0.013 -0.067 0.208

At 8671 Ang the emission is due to [O II] 3727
